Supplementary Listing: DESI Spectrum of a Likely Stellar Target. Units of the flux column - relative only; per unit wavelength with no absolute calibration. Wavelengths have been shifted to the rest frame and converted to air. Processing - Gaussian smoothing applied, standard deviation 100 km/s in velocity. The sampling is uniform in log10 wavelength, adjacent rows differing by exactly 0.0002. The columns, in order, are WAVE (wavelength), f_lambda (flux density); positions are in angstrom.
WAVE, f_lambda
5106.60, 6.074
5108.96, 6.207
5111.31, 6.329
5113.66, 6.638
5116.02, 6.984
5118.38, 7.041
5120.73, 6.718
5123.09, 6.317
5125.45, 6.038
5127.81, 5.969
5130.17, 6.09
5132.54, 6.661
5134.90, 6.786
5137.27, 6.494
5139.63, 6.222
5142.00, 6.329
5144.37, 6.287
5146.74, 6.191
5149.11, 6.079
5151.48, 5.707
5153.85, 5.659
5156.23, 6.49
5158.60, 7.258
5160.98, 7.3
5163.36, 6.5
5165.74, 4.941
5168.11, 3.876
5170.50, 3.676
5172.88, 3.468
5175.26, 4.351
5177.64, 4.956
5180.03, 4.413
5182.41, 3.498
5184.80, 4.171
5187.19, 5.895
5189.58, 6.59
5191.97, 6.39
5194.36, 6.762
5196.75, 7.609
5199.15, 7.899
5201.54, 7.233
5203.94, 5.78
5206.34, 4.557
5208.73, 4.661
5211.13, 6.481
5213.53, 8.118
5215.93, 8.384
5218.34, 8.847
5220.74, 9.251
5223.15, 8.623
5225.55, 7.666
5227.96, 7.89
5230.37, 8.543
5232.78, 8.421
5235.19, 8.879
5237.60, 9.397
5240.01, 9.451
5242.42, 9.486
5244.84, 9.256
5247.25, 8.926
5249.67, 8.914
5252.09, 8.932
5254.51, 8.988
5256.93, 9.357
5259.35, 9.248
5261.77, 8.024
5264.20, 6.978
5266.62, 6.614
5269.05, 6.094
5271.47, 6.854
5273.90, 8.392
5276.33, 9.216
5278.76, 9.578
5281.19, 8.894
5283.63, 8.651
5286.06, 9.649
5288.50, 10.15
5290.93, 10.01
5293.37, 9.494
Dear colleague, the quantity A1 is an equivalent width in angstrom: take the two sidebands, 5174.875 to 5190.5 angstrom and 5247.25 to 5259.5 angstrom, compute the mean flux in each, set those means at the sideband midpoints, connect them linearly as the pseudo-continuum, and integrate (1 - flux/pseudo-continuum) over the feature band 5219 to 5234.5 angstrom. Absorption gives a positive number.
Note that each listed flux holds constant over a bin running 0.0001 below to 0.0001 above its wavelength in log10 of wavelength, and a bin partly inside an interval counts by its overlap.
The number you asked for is -2.04 angstrom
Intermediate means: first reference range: 4.83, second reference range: 9.06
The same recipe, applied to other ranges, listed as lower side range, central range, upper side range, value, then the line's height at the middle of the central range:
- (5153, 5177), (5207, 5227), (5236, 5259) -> 0.3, 7.76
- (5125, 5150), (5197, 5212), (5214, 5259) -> 3.4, 8.02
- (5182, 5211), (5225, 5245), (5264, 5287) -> -4.9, 7.04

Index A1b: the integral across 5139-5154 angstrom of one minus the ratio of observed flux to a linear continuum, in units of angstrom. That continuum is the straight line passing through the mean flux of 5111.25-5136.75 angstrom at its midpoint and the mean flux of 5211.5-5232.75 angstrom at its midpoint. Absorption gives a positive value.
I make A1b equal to 1.8 angstrom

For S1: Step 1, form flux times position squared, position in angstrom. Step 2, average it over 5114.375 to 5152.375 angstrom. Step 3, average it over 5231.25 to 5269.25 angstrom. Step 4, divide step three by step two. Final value 1.4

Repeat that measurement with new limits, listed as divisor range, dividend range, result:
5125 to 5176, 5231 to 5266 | 1.57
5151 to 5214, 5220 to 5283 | 1.54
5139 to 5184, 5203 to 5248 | 1.53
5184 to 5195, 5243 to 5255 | 1.54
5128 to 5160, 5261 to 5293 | 1.40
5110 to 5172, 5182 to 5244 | 1.24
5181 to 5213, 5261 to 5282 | 1.34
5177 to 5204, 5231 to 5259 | 1.56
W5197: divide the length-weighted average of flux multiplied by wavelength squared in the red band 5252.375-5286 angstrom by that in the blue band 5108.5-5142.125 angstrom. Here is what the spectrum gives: 1.4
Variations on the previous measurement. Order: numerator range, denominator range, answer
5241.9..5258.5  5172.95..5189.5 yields 2.03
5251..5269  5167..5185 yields 2.08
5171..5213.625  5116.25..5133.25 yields 0.90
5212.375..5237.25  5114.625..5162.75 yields 1.37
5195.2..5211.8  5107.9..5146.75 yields 1.01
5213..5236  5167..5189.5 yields 1.97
